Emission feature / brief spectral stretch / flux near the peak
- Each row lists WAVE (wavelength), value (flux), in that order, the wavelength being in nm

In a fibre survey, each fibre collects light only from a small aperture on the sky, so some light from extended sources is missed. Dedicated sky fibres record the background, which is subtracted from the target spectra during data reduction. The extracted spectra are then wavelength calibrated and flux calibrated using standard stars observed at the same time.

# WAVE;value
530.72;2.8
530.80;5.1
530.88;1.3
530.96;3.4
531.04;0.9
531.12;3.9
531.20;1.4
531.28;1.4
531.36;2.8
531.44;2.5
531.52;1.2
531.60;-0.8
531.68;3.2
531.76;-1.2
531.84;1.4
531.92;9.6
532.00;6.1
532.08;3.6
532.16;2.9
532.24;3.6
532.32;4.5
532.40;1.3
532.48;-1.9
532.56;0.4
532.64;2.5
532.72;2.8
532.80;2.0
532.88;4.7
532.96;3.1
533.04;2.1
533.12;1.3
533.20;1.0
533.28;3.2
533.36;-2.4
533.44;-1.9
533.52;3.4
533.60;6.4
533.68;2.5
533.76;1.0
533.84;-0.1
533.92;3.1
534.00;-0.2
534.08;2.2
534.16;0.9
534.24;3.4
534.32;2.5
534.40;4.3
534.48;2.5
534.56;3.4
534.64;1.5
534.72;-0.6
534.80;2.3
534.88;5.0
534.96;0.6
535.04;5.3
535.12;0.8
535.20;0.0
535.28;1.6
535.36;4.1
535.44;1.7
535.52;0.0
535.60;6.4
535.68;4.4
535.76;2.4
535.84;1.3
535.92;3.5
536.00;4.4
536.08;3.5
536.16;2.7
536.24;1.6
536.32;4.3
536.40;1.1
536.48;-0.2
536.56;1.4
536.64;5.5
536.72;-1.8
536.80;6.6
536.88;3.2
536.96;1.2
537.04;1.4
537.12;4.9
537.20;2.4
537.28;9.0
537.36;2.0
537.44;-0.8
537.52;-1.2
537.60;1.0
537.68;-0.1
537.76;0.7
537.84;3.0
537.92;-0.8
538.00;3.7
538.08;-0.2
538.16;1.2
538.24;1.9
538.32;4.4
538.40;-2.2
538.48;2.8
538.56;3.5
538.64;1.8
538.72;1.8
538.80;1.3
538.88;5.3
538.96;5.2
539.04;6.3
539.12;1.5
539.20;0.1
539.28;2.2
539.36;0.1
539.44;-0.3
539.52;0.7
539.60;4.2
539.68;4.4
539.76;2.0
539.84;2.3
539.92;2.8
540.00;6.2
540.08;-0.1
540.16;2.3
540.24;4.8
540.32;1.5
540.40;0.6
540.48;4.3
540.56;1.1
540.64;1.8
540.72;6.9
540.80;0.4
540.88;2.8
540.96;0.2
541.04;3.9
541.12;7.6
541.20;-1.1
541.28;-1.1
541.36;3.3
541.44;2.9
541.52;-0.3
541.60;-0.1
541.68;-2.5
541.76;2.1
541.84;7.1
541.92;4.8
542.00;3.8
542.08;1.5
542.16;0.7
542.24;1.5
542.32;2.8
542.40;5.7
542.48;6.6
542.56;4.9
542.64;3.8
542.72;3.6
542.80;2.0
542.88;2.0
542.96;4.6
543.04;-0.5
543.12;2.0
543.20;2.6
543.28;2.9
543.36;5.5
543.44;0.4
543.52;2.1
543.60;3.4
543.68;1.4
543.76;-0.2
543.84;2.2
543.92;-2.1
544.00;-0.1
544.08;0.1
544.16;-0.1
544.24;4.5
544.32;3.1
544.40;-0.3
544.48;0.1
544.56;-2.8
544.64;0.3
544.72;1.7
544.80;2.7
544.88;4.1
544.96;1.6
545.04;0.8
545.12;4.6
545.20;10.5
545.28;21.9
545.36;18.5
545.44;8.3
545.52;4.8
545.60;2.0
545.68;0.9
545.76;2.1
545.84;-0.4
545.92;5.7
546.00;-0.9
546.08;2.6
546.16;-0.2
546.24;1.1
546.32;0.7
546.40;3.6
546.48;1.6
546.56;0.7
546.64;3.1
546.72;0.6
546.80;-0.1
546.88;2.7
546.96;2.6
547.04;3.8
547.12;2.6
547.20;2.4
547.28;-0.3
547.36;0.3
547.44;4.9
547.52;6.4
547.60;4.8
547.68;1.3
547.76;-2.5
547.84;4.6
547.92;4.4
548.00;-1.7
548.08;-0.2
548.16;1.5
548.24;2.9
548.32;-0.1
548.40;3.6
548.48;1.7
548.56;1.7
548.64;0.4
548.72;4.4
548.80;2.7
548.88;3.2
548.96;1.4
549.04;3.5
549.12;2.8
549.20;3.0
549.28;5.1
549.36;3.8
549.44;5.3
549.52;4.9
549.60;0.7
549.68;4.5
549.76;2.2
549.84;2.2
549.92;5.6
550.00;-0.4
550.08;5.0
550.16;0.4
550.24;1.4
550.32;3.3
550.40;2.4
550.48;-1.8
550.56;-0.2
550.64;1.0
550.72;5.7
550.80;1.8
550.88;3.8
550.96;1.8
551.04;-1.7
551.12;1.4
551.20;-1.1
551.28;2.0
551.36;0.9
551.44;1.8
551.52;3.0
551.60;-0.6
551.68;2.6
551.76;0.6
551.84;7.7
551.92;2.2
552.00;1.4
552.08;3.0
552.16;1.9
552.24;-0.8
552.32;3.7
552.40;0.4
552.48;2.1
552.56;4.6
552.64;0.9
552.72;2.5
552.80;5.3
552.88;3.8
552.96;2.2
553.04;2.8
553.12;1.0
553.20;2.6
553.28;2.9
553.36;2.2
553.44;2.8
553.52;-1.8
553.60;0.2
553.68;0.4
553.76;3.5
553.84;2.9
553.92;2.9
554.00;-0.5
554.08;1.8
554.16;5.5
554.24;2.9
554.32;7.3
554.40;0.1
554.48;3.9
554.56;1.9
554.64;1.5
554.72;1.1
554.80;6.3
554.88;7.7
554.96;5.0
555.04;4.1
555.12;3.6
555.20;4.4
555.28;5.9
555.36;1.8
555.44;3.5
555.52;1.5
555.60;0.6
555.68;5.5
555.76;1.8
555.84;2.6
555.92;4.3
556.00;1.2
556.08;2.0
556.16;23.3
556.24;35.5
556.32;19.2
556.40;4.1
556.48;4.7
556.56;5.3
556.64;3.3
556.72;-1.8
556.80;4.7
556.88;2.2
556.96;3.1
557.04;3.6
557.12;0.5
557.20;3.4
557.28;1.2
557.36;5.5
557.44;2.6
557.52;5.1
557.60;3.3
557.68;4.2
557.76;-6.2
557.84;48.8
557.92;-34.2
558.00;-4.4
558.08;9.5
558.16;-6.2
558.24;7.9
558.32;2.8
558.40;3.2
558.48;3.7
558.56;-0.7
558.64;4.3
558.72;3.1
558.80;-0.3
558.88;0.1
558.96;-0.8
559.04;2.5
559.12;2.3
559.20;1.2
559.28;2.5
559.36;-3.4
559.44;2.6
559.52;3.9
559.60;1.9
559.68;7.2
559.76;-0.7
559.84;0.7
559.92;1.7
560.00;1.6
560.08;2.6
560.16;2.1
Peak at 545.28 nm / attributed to H-beta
